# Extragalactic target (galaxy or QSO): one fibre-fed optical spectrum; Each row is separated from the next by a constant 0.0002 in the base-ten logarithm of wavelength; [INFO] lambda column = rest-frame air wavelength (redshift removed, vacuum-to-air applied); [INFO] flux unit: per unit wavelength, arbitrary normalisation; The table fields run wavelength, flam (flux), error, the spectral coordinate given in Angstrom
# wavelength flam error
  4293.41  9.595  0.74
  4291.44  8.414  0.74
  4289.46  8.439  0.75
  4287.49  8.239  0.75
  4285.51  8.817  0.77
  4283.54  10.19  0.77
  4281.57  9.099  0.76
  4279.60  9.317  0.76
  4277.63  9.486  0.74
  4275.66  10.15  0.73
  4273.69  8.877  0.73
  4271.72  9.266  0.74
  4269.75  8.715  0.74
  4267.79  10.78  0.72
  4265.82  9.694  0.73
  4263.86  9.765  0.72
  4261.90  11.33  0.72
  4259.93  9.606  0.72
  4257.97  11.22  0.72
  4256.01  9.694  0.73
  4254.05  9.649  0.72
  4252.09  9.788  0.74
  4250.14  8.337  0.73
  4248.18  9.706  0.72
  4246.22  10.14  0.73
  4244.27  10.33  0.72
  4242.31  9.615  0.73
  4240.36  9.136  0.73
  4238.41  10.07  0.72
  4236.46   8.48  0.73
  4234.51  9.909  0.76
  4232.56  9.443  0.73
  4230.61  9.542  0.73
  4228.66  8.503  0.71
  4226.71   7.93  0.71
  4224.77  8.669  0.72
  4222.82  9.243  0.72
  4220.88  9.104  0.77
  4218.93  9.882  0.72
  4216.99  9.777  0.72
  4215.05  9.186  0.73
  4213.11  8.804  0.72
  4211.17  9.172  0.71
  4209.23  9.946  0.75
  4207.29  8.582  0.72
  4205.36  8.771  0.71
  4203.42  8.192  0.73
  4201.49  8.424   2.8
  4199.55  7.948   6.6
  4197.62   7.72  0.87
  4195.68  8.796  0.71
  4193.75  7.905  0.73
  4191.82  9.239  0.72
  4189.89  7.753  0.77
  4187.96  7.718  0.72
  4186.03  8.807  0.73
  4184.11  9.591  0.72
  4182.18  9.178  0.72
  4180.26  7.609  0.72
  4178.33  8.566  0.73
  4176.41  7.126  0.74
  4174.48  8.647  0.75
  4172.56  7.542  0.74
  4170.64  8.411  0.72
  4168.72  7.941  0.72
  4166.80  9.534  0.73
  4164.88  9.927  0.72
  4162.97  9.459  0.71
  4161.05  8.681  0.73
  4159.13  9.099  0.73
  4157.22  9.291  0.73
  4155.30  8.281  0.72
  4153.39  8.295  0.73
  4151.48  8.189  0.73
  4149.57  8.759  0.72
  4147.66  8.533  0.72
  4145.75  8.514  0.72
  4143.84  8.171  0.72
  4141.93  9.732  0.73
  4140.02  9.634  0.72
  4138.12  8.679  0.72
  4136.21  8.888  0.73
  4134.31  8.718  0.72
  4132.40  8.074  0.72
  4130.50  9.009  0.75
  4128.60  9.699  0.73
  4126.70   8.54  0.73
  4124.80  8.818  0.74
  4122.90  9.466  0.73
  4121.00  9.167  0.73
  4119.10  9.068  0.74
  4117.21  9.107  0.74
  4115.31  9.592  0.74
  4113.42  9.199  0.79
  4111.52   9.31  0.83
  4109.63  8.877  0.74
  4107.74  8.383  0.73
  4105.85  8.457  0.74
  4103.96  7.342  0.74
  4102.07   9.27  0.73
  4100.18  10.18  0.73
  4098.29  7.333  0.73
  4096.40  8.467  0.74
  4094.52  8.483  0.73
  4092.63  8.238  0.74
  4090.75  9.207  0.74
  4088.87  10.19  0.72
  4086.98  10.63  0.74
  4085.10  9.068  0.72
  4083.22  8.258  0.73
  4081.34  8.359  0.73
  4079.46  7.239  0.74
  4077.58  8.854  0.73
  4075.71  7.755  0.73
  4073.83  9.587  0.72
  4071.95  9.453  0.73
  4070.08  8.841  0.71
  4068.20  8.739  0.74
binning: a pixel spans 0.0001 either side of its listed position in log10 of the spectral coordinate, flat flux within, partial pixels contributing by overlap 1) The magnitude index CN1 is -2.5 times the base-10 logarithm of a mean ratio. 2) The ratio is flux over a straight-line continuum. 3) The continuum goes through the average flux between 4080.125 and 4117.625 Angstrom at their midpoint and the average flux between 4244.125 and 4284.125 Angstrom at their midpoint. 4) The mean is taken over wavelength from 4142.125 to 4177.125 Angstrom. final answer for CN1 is 0.07 mag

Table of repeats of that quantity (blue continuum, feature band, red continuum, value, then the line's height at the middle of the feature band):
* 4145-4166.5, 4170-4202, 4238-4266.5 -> 0.11 mag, 9.17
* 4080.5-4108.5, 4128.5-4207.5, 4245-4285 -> 0.07 mag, 9.2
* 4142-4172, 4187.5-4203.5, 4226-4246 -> 0.11 mag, 9.04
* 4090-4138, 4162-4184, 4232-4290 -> 0.07 mag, 9.13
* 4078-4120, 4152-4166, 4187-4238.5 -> -0.02 mag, 8.83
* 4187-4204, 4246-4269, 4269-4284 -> -0.10 mag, 9.09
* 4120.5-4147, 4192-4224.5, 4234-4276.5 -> 0.07 mag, 9.42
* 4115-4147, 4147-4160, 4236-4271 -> 0.06 mag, 9.13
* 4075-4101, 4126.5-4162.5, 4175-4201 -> -0.04 mag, 8.5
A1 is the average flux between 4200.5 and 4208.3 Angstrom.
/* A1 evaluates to 8.5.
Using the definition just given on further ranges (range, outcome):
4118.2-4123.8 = 9.23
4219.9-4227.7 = 8.73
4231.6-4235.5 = 9.67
